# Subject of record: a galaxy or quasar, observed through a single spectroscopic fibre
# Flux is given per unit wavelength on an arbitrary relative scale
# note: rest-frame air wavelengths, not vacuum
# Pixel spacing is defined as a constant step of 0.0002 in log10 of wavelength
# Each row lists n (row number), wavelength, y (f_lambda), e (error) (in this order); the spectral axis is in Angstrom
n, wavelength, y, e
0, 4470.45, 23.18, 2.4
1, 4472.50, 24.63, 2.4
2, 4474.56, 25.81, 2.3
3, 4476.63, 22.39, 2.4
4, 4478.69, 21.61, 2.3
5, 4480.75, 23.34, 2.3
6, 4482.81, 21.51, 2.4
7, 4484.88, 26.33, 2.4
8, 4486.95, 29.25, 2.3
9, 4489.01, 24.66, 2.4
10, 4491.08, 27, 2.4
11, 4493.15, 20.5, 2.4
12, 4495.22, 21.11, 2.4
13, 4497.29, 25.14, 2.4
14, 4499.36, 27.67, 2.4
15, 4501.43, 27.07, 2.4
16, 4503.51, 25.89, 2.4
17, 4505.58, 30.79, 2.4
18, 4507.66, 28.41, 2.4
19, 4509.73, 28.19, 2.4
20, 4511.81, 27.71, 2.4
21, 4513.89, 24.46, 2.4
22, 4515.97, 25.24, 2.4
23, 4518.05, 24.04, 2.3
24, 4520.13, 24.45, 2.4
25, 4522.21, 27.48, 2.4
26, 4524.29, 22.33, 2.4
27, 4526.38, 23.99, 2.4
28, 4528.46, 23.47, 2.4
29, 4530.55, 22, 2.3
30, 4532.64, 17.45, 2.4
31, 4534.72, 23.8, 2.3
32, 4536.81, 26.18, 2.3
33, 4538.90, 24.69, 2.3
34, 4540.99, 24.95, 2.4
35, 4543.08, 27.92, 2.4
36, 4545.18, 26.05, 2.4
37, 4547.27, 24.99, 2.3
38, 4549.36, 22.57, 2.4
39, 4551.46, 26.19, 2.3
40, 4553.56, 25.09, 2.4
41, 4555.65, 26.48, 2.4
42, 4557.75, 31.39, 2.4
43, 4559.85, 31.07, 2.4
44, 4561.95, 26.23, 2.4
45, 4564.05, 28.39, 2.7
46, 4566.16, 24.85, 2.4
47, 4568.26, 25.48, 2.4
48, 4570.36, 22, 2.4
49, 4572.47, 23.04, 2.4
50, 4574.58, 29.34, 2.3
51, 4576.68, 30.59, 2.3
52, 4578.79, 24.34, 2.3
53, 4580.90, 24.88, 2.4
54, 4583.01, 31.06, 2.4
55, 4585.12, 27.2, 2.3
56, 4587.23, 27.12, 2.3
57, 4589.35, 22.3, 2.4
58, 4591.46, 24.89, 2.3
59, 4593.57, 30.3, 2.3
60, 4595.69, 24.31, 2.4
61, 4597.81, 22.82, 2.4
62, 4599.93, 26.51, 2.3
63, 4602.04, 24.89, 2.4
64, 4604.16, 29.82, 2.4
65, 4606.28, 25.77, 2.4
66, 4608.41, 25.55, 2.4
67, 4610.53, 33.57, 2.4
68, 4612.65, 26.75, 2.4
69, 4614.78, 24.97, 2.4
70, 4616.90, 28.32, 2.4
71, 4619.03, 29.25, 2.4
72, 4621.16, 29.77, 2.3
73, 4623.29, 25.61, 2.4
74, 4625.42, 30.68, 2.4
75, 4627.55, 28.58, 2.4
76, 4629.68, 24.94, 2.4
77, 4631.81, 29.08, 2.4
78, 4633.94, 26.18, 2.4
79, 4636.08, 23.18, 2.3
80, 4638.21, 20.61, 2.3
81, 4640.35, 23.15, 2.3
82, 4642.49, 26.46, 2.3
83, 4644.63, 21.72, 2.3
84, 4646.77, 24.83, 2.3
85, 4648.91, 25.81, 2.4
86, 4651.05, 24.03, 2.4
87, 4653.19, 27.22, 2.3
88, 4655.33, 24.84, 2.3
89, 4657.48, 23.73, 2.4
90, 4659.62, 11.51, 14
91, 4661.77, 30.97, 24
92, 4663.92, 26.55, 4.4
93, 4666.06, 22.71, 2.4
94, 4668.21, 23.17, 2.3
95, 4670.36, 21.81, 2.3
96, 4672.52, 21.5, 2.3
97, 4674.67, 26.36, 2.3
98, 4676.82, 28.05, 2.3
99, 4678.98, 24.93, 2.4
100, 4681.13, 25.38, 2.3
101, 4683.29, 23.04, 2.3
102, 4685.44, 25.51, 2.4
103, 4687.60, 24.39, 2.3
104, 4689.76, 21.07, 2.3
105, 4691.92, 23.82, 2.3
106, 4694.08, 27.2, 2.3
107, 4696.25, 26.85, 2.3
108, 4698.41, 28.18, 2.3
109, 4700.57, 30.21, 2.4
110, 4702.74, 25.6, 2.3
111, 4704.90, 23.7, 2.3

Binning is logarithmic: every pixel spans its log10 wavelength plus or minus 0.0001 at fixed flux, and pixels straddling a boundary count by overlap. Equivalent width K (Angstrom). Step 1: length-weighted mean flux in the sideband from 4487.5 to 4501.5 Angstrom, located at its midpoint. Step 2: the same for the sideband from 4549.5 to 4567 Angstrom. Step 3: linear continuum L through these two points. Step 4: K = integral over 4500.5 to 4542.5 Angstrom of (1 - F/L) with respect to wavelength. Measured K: 1.0 Angstrom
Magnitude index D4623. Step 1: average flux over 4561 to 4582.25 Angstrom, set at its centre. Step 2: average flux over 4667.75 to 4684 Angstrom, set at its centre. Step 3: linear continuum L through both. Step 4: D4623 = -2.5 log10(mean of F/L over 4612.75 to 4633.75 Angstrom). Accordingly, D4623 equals -0.108 mag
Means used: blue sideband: 26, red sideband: 24.3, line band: 27.8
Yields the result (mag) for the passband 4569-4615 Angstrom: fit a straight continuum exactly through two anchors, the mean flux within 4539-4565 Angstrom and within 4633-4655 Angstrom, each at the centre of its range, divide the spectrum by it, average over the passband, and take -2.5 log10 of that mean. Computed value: -0.03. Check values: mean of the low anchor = 26.7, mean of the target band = 26.5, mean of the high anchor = 24.3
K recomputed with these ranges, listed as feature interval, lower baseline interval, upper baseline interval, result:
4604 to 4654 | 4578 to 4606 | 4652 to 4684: -2.4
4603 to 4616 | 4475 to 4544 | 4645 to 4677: -1.8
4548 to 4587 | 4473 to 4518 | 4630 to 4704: -2.4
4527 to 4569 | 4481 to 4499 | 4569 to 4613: 0.4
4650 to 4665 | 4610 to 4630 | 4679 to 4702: 1.5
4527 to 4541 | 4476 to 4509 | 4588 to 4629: 1.5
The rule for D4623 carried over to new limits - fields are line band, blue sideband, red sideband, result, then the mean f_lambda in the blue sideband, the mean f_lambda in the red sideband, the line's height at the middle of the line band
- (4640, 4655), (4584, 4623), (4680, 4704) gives 0.06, 26.9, 25.6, 26.2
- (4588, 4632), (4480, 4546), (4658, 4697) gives -0.11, 25.1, 24.1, 24.5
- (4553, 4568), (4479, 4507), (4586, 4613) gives -0.06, 25.3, 26.5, 26.1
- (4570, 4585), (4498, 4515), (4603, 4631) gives 0.04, 27.5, 28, 27.8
